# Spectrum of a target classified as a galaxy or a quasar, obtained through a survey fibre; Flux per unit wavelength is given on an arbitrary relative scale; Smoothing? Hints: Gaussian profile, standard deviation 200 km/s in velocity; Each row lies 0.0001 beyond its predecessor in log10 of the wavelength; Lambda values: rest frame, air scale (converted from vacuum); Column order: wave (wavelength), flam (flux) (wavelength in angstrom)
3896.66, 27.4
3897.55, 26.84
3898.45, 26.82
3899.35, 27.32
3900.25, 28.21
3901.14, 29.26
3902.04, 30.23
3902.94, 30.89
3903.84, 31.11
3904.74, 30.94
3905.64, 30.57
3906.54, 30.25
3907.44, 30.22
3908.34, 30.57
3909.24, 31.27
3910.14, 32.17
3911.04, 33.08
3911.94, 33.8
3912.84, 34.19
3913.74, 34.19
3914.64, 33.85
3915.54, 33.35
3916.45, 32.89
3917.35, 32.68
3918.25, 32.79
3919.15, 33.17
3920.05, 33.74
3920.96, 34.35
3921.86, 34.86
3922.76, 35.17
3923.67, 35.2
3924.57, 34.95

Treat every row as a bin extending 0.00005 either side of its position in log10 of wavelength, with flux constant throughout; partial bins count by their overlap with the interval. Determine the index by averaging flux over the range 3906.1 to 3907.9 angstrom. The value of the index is 30.2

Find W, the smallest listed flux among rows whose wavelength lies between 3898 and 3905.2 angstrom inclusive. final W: 26.82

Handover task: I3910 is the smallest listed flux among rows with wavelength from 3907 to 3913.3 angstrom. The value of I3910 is 30.22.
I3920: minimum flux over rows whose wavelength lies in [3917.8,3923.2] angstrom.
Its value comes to 32.79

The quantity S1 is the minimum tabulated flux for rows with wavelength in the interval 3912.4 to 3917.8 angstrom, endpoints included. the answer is 32.68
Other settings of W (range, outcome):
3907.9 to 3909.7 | 30.57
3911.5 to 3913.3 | 33.8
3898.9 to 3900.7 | 27.32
